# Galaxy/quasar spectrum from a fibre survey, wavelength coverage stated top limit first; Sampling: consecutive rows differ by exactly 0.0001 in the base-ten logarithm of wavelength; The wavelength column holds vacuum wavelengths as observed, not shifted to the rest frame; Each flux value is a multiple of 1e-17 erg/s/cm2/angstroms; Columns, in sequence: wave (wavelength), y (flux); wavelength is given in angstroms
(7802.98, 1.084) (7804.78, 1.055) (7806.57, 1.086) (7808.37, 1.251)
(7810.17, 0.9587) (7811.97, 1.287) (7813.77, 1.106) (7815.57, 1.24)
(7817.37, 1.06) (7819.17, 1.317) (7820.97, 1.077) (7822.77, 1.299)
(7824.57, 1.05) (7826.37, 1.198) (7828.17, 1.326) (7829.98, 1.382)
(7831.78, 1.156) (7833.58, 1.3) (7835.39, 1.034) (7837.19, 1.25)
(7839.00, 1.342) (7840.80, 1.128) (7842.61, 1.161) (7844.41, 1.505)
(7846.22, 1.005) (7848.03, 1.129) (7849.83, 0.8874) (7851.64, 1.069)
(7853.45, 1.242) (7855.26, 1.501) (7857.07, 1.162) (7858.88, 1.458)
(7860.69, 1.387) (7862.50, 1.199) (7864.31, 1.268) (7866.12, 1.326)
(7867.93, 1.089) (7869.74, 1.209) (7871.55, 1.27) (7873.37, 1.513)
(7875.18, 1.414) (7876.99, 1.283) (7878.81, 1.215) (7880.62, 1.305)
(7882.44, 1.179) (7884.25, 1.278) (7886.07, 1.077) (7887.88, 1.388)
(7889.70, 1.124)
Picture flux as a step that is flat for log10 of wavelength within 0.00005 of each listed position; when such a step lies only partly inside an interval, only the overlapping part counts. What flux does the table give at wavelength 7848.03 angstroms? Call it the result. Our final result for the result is 1.129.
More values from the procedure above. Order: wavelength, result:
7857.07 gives 1.162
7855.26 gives 1.501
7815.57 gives 1.24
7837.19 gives 1.25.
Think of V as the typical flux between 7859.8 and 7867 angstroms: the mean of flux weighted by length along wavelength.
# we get 1.3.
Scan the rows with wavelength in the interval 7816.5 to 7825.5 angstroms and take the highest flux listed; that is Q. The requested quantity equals 1.317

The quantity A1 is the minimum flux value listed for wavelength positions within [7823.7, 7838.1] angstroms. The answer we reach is 1.034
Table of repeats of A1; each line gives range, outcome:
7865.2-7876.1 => 1.089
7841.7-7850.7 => 0.8874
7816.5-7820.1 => 1.06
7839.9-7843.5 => 1.128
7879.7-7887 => 1.077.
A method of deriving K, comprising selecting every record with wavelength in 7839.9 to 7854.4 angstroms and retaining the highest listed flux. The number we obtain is 1.505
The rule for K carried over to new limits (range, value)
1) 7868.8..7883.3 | 1.513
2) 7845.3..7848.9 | 1.129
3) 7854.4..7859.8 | 1.501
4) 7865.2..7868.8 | 1.326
